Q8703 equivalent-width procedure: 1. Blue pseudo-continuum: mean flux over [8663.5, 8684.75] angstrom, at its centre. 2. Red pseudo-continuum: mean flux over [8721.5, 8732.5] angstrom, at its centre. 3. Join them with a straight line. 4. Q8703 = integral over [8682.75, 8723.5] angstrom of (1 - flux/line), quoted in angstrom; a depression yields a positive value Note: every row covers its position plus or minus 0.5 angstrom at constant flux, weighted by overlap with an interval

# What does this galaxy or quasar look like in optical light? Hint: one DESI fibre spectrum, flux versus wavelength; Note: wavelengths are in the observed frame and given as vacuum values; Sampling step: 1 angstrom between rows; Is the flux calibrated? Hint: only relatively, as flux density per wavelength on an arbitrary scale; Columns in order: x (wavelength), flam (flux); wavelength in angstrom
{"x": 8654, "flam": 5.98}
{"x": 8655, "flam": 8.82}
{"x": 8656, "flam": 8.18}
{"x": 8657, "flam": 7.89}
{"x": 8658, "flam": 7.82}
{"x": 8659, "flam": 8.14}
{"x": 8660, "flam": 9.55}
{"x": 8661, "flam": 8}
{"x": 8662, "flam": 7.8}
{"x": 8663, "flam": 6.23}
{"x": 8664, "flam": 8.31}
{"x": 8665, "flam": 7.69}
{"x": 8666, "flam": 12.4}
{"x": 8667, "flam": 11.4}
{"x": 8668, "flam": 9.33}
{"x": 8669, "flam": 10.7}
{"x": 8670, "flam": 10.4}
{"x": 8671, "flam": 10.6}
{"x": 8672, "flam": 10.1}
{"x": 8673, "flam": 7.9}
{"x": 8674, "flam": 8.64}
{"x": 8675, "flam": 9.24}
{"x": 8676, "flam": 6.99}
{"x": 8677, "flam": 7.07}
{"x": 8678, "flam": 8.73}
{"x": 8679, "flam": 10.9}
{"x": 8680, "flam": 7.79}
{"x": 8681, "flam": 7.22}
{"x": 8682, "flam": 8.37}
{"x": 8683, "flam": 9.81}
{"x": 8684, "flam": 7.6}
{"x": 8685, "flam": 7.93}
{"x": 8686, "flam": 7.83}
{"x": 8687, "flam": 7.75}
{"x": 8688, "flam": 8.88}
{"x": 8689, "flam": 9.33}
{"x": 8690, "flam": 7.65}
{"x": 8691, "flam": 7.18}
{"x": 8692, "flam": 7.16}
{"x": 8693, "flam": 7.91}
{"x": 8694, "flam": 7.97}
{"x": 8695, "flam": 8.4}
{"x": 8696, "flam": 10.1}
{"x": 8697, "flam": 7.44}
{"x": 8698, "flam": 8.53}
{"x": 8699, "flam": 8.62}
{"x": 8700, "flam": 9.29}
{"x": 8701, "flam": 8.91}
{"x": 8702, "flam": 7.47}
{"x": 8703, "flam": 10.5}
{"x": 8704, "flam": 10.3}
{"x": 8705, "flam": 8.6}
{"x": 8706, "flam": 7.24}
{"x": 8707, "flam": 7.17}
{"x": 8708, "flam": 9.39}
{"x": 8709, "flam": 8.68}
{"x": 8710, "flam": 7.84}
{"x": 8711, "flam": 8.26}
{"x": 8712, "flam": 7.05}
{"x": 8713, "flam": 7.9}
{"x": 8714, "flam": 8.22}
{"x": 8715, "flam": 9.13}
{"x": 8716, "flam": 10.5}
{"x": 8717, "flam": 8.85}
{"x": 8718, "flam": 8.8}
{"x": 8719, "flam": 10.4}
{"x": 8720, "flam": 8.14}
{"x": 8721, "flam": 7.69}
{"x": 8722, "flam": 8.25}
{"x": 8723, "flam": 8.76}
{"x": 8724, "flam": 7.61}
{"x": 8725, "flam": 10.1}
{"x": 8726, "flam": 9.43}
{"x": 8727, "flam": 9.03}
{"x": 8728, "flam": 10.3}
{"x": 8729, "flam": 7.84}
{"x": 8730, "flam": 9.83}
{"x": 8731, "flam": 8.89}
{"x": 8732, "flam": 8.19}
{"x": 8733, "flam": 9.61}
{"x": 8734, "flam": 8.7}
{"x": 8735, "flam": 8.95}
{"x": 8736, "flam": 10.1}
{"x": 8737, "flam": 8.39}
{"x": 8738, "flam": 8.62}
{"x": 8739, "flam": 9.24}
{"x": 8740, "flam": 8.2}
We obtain 2.4 angstrom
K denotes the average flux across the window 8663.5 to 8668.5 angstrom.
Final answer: 9.83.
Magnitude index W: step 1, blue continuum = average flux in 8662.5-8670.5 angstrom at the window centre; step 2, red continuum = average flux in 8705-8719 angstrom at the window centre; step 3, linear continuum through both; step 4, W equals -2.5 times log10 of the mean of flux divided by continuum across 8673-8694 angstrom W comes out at 0.12 mag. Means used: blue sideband 9.56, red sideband 8.47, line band 8.19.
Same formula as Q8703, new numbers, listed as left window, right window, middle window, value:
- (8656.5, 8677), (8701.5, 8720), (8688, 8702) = 0.7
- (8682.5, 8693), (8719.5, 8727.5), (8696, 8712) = -0.4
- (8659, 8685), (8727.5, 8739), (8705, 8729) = 1.0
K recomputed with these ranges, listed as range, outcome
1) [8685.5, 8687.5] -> 7.79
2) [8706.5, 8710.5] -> 8.27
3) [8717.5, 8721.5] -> 8.76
